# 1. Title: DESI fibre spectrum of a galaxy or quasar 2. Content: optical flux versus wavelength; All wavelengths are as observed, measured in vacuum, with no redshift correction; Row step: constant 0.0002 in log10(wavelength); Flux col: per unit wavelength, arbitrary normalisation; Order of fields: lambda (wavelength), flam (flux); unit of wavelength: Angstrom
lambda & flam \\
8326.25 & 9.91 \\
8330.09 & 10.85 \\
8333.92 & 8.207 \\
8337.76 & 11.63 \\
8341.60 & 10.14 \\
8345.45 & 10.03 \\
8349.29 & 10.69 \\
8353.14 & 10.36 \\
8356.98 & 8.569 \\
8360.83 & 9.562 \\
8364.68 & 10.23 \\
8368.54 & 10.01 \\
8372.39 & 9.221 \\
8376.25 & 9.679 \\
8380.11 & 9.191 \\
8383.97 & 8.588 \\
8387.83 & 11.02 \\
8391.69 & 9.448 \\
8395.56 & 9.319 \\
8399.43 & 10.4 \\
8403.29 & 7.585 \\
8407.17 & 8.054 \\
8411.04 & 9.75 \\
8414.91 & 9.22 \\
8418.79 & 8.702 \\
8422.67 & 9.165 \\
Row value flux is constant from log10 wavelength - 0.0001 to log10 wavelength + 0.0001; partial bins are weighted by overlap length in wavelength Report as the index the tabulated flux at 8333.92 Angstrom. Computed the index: 8.207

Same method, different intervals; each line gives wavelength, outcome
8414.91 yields 9.22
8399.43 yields 10.4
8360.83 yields 9.562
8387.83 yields 11.02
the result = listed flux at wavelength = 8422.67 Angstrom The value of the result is 9.165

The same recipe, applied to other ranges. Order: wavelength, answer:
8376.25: 9.679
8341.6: 10.14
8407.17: 8.054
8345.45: 10.03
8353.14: 10.36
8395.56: 9.319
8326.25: 9.91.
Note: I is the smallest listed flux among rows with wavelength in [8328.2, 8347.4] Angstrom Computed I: 8.207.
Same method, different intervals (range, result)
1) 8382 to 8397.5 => 8.588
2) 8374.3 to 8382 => 9.191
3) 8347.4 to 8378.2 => 8.569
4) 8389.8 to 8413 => 7.585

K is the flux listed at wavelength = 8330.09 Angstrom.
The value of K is 10.85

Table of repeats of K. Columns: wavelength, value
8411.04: 9.75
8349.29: 10.69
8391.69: 9.448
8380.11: 9.191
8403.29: 7.585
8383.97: 8.588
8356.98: 8.569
